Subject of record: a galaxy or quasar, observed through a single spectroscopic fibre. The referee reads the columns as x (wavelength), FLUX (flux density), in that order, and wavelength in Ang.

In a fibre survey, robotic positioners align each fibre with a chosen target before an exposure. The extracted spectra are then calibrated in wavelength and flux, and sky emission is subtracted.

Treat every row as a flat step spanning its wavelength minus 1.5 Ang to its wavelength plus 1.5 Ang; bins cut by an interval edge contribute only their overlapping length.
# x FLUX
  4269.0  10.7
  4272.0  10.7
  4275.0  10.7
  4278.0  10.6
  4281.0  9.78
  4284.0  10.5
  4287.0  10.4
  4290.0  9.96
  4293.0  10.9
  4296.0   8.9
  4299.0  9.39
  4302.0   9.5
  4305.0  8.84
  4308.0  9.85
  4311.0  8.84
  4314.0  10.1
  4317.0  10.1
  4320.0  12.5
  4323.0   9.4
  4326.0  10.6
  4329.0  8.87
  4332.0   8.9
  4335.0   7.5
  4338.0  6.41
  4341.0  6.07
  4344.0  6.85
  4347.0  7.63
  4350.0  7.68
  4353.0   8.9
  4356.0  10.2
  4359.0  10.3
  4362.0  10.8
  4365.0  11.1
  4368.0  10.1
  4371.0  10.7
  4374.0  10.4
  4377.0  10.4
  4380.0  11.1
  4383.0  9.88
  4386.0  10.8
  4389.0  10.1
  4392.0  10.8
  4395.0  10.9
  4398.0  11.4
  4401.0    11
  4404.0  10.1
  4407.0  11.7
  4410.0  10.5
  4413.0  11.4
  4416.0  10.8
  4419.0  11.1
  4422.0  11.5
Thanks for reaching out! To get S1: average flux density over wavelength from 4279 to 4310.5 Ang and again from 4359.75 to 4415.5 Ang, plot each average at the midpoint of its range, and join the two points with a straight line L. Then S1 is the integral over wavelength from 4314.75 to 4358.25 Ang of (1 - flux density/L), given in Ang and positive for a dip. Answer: 6.2 Ang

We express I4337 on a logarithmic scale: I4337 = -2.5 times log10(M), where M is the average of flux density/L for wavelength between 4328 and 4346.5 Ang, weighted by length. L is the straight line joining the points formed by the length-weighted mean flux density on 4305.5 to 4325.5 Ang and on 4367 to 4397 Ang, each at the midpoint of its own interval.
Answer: 0.35 mag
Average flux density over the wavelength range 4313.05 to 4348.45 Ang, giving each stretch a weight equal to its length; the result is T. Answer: 8.72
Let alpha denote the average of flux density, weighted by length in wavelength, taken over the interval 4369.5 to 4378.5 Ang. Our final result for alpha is 10.5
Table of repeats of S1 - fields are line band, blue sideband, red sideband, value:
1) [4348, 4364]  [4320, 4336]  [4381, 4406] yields 0.6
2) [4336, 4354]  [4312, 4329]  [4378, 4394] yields 5.5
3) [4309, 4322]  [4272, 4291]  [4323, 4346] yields -2.2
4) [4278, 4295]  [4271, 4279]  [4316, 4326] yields 0.6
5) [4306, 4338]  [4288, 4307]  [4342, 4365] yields -0.5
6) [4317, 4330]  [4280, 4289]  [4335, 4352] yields -3.6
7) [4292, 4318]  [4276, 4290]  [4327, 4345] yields -1.2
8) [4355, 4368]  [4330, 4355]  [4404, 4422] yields -3.1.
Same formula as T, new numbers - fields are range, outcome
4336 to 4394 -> 9.48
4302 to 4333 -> 9.8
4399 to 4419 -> 10.9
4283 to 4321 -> 9.94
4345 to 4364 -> 9.24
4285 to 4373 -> 9.37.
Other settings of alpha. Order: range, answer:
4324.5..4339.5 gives 8.46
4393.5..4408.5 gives 11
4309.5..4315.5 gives 9.47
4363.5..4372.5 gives 10.6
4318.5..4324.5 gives 11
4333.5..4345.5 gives 6.71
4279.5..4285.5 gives 10.1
